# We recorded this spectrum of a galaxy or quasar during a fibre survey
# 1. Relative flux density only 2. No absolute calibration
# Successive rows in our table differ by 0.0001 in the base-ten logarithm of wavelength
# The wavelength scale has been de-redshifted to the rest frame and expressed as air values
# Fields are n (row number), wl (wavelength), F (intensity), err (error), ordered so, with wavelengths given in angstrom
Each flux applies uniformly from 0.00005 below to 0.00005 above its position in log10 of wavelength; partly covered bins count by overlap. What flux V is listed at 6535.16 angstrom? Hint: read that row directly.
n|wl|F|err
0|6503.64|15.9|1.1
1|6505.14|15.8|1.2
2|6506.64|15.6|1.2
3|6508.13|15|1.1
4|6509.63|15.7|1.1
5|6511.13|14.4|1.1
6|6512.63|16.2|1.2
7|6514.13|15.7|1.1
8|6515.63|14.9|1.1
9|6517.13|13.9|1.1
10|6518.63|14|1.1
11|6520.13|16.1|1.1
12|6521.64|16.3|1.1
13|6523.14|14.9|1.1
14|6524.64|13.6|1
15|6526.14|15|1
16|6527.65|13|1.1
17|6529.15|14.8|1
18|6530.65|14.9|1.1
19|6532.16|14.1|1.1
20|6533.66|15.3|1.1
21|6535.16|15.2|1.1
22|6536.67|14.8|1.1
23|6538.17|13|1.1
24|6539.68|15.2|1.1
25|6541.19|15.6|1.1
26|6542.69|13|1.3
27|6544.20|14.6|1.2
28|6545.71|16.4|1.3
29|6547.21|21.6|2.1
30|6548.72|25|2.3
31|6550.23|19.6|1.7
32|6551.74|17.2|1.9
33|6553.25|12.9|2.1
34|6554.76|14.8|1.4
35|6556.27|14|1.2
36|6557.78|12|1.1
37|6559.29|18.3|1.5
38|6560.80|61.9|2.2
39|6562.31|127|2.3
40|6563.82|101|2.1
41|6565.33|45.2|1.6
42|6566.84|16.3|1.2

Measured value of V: 15.2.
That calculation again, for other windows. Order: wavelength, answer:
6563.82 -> 101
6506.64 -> 15.6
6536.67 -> 14.8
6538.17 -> 13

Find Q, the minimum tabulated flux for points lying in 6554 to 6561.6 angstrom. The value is 12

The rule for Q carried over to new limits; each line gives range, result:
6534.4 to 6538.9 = 13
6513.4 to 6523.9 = 13.9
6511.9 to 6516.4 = 14.9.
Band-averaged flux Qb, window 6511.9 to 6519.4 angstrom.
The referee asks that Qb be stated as 14.9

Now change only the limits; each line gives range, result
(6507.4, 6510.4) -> 15.3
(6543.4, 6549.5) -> 19.3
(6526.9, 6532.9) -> 14.2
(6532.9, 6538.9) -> 14.6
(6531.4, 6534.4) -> 14.7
